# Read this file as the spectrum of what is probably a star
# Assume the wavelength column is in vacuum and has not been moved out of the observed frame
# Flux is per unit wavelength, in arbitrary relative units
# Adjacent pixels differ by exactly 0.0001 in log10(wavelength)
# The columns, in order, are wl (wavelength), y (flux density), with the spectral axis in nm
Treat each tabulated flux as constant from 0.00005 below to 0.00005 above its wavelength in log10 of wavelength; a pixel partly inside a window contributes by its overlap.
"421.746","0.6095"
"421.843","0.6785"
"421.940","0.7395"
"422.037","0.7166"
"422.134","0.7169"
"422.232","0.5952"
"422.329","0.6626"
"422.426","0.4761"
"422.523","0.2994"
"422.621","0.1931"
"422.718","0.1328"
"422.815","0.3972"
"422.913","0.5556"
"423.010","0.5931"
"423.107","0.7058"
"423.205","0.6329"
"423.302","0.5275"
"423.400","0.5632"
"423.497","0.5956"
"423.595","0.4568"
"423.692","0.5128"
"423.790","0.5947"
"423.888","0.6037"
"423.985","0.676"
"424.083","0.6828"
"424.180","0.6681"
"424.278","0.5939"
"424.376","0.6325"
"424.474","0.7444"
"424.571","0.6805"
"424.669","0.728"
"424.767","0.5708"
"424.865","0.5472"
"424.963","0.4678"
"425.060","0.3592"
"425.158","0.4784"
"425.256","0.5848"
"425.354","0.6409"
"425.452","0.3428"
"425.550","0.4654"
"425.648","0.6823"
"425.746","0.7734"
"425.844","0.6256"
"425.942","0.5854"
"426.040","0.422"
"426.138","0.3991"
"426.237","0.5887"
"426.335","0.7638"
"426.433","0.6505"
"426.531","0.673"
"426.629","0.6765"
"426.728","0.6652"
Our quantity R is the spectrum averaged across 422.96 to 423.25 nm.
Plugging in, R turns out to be 0.644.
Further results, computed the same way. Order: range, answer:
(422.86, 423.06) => 0.573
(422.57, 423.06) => 0.375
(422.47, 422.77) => 0.215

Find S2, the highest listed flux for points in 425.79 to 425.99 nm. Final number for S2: 0.6256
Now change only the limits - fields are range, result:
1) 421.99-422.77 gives 0.7169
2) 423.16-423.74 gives 0.6329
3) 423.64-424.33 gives 0.6828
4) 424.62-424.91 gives 0.728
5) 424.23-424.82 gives 0.7444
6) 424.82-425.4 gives 0.6409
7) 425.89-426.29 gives 0.5887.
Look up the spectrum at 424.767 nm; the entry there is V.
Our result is 0.5708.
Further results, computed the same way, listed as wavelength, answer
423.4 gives 0.5632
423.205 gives 0.6329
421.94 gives 0.7395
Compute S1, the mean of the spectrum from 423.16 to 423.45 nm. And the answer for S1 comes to 0.575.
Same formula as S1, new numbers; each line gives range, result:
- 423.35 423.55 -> 0.575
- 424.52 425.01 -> 0.6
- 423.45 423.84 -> 0.539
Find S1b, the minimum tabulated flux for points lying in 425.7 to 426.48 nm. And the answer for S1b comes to 0.3991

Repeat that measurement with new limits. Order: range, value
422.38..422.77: 0.1328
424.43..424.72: 0.6805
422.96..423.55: 0.5275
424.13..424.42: 0.5939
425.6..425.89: 0.6256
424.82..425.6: 0.3428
